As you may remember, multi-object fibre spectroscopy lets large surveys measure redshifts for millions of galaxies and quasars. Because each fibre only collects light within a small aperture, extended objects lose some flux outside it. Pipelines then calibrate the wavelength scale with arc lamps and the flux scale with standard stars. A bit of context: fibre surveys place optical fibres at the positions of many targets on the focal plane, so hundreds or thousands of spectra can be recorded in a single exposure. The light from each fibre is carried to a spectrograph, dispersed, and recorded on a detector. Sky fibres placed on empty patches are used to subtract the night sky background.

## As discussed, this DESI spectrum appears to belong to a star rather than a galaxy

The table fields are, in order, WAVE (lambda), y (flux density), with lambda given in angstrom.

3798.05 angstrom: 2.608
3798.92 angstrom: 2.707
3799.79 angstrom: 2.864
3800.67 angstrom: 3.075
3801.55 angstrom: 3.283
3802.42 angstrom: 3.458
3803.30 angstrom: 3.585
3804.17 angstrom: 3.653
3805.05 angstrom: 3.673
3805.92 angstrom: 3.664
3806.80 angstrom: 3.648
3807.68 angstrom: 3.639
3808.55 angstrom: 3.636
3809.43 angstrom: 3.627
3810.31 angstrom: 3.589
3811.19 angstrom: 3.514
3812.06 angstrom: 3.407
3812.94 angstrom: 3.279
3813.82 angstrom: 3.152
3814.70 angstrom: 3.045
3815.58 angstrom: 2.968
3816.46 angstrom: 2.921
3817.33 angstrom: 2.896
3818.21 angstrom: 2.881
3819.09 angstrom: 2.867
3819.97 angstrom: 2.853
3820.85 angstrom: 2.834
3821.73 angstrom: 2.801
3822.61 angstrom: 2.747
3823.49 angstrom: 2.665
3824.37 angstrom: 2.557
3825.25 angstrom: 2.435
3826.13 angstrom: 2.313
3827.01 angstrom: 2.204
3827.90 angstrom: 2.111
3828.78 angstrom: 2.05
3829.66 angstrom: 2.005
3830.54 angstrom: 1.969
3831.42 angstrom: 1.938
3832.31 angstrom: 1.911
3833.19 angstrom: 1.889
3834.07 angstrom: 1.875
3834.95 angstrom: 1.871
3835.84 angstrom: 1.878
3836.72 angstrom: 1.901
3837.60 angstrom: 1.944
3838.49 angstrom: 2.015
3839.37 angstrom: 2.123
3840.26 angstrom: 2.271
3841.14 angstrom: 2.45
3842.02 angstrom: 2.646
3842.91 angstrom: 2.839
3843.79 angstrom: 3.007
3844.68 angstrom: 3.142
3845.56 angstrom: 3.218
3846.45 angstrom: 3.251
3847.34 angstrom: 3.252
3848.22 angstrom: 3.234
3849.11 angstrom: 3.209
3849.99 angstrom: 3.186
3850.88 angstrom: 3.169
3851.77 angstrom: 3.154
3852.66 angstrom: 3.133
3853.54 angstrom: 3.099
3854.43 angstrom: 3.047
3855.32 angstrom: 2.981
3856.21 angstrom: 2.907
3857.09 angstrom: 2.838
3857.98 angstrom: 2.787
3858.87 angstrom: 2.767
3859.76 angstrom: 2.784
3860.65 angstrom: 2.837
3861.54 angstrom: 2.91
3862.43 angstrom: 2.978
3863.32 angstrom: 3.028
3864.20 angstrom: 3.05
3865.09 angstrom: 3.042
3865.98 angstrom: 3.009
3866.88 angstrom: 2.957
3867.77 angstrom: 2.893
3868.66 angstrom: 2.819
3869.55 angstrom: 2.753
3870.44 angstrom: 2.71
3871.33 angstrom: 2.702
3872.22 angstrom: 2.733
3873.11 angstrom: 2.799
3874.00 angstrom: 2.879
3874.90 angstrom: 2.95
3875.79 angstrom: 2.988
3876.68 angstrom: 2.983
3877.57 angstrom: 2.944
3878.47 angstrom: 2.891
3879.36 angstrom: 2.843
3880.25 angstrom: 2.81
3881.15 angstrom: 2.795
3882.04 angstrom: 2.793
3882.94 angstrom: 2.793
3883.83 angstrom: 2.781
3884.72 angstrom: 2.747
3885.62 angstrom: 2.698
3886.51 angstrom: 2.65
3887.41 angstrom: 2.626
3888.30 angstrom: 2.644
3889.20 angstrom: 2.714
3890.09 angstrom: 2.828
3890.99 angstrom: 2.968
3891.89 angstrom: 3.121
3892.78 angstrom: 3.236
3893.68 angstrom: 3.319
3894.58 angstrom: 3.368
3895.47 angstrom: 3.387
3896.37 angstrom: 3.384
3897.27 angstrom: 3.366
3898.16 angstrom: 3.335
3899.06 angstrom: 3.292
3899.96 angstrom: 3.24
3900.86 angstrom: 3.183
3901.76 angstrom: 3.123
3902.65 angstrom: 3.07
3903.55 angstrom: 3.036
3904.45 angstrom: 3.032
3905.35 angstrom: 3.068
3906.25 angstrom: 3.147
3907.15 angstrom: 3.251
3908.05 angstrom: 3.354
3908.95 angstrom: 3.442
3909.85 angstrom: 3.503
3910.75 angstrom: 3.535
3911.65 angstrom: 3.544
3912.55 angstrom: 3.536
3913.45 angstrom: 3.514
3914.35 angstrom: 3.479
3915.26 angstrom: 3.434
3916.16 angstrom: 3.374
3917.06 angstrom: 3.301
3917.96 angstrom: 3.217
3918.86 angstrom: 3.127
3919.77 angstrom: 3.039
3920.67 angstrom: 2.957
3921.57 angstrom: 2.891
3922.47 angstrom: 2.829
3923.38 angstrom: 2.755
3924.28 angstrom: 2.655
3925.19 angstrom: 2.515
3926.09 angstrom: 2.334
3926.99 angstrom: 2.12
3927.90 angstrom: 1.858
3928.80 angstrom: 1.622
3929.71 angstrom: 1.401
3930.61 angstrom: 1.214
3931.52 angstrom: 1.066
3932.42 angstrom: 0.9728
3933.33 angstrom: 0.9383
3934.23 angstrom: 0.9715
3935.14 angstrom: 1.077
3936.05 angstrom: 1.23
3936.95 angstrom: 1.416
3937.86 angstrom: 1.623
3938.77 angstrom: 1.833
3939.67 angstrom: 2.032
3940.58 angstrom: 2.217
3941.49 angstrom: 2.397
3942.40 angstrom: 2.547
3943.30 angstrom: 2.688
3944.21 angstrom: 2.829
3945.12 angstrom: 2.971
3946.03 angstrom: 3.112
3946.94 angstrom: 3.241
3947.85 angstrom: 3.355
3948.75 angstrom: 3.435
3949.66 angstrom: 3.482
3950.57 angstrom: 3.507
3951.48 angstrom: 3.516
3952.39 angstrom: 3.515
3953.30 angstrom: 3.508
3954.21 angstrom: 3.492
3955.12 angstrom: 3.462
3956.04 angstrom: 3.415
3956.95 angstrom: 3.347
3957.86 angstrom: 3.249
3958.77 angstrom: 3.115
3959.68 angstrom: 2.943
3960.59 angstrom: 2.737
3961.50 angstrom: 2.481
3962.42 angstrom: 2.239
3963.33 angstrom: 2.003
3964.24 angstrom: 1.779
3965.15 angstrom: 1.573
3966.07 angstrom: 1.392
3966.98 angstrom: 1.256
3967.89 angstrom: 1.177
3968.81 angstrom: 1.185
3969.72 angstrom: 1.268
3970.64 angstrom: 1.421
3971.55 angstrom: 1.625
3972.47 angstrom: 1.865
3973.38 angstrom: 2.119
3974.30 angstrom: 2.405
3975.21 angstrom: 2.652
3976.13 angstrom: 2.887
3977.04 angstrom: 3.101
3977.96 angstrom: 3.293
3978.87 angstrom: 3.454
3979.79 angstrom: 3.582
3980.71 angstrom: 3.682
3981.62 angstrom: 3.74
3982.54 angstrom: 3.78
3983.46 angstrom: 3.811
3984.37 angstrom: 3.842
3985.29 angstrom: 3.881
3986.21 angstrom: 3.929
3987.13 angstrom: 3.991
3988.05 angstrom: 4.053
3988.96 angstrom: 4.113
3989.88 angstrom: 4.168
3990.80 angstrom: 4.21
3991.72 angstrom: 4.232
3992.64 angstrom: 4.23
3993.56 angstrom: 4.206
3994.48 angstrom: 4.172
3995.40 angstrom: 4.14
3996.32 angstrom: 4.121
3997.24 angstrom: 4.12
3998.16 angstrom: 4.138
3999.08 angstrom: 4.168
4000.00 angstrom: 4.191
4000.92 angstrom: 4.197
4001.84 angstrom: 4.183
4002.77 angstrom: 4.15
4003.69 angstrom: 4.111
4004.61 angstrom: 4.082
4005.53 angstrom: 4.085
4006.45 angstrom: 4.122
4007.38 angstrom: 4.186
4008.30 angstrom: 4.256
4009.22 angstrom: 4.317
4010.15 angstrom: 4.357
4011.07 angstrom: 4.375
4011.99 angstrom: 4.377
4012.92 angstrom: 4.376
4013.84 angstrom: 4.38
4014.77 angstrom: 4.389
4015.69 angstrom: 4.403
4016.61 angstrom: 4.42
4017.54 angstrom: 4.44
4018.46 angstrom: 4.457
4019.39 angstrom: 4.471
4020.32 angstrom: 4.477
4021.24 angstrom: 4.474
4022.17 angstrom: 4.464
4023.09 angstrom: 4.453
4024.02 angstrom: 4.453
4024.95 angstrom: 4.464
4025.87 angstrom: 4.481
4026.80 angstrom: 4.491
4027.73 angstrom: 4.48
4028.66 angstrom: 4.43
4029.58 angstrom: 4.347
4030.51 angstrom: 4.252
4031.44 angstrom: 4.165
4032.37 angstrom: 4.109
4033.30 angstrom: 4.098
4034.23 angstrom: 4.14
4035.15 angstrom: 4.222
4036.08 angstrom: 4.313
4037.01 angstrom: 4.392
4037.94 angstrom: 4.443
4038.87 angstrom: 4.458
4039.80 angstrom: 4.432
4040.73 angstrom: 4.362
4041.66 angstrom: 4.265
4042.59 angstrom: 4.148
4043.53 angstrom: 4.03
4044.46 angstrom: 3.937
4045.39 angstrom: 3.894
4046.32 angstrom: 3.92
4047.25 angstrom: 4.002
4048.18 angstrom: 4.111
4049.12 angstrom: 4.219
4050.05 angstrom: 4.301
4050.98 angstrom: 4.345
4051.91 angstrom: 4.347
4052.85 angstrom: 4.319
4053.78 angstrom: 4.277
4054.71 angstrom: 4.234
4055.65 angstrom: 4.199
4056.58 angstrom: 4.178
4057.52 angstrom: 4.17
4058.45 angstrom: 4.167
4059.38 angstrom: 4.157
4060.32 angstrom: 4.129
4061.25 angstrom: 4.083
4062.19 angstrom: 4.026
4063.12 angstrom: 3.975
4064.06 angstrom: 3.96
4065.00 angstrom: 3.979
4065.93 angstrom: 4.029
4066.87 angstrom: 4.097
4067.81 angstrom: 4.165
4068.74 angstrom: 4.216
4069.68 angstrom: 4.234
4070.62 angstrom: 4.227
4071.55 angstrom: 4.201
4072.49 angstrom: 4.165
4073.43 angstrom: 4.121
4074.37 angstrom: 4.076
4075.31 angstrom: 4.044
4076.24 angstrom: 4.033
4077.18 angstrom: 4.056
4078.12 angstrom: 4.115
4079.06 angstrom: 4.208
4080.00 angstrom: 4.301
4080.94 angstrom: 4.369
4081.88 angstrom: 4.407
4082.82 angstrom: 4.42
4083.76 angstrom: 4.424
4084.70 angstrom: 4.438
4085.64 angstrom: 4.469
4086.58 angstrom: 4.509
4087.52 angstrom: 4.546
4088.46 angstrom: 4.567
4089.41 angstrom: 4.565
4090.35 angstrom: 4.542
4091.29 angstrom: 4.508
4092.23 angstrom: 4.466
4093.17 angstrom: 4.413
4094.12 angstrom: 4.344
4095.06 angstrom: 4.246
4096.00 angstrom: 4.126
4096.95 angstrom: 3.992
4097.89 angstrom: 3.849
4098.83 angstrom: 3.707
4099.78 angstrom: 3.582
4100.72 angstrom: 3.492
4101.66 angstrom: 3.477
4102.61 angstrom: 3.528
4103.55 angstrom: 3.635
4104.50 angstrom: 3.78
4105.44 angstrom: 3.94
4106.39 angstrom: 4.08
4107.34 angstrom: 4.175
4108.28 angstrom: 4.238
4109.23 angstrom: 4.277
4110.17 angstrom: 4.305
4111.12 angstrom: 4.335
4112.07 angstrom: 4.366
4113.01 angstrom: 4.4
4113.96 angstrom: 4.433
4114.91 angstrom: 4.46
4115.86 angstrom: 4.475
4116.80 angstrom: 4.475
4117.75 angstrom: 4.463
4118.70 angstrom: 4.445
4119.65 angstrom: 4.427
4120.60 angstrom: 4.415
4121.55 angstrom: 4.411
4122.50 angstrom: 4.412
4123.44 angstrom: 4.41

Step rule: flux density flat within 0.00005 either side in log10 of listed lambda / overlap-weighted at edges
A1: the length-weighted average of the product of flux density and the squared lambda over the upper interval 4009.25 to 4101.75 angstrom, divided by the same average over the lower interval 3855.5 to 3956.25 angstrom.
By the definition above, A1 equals 1.6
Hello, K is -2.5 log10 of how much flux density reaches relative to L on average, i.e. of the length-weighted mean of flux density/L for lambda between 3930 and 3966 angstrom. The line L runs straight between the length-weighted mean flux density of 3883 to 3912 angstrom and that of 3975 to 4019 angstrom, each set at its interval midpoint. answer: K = 0.41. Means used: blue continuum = 3.12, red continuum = 4.04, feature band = 2.46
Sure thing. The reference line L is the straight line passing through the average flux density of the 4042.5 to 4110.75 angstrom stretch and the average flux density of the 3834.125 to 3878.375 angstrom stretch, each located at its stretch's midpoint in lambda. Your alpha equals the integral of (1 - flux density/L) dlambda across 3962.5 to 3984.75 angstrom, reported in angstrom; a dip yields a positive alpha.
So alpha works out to 6.86 angstrom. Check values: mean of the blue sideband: 2.81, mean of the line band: 2.45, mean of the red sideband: 4.15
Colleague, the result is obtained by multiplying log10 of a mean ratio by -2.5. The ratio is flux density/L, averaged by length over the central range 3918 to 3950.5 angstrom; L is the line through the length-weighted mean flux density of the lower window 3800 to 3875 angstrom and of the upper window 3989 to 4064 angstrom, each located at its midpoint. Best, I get 0.49 mag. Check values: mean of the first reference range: 2.84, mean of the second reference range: 4.25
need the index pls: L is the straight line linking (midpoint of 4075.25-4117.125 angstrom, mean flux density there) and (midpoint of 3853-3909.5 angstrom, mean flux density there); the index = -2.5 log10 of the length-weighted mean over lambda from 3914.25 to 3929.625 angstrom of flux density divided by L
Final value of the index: 0.17 mag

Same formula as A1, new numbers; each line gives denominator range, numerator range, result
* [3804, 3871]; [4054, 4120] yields 1.69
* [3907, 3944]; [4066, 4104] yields 1.84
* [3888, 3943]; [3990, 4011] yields 1.63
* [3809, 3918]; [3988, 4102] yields 1.60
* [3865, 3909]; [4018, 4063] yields 1.54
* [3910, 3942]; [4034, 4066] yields 1.89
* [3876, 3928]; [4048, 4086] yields 1.50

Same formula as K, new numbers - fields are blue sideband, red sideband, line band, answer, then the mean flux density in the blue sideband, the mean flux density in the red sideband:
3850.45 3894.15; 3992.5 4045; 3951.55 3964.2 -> 0.22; 2.9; 4.29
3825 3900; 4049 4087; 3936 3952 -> 0.24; 2.77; 4.2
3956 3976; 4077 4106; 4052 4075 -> -0.12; 2.13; 4.16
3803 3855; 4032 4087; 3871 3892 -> 0.11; 2.81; 4.2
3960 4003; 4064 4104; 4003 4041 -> -0.22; 3.17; 4.16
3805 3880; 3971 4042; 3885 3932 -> 0.12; 2.81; 4.03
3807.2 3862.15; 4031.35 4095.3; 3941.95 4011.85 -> 0.12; 2.75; 4.23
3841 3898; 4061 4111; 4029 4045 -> -0.10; 2.96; 4.15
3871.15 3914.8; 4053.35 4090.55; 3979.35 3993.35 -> -0.08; 3.07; 4.22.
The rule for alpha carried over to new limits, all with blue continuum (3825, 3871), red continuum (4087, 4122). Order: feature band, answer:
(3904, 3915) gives -1.25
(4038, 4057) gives -1.71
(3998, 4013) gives -2.54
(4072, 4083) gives -0.40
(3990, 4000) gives -1.79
